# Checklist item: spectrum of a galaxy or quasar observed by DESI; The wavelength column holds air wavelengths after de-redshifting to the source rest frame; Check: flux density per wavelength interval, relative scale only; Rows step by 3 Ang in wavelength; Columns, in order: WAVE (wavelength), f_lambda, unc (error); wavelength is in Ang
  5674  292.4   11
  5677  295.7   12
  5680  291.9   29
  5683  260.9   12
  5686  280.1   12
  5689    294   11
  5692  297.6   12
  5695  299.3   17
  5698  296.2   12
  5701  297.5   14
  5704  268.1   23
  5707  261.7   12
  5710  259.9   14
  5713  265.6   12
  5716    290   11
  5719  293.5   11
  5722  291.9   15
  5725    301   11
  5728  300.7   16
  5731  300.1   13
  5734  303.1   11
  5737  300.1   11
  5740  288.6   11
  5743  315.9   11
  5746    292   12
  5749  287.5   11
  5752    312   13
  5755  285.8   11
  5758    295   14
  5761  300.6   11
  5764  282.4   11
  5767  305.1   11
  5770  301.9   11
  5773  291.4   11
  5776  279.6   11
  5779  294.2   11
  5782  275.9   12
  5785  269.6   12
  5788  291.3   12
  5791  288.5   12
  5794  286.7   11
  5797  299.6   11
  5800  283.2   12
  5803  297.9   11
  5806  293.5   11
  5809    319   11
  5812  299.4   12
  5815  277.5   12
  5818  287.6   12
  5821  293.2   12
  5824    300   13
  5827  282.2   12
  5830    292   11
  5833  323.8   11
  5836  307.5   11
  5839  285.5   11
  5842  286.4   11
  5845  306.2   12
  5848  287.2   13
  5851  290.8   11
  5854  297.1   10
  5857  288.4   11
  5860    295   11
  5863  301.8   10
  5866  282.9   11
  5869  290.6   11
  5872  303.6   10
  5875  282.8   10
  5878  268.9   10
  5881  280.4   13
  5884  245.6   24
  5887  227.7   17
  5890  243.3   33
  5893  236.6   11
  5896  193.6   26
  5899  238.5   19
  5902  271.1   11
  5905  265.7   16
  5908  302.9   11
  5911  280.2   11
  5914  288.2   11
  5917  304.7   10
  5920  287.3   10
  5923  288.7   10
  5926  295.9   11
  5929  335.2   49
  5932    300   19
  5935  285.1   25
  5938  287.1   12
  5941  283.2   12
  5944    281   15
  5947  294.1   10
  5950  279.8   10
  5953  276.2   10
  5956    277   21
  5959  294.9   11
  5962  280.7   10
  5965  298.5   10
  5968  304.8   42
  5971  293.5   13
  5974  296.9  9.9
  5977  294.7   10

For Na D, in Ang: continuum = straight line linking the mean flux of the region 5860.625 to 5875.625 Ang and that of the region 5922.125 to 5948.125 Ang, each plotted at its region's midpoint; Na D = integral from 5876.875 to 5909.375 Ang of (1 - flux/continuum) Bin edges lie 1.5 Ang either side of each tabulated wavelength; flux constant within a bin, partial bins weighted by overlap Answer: 4.6 Ang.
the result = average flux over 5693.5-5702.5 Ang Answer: 298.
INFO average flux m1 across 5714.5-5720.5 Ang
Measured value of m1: 292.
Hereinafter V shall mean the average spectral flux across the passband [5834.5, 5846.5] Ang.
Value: 296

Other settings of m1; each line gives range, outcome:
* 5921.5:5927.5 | 292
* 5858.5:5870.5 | 293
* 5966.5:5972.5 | 299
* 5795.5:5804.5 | 294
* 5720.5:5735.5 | 299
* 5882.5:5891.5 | 239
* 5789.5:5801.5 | 290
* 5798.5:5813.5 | 299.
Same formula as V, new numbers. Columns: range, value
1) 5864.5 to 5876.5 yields 290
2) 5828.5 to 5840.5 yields 302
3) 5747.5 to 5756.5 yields 295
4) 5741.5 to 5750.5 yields 298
